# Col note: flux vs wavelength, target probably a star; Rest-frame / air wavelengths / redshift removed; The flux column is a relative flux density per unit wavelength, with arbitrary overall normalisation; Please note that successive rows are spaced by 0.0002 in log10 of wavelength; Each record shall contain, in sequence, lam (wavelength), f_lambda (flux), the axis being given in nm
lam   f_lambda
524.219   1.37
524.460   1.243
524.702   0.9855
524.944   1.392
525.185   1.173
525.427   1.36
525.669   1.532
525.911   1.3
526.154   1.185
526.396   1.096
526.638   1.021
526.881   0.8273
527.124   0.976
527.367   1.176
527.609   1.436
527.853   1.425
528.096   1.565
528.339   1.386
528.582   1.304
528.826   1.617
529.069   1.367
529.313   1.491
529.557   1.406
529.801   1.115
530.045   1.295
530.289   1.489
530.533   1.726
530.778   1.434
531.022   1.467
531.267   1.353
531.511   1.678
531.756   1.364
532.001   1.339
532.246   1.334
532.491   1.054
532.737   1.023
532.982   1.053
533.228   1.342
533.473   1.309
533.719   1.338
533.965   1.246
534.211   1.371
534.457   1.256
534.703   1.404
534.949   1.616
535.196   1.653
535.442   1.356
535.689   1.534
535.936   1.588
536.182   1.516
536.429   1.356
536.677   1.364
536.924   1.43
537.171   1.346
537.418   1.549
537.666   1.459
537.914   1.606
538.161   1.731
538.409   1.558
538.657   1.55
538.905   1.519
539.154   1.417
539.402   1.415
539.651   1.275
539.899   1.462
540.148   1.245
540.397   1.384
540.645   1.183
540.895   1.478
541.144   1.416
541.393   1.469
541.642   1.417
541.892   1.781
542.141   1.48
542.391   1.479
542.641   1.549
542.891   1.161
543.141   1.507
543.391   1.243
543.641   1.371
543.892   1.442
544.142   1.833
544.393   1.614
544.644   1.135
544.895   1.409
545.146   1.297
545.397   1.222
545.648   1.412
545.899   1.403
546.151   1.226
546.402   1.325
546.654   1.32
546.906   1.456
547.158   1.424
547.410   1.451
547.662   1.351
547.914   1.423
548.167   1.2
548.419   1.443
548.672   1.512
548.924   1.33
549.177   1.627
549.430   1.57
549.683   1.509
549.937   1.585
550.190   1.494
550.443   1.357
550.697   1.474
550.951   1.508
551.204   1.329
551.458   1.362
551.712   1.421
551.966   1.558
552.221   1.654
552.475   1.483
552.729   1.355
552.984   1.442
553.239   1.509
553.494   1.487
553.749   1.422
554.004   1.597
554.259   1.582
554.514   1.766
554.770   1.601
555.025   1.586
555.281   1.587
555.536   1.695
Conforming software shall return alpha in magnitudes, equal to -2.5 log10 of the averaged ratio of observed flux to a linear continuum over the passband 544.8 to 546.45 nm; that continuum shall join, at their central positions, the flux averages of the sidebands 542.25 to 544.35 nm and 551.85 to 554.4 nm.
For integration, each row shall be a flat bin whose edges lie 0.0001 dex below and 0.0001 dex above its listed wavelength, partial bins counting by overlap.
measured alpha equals 0.11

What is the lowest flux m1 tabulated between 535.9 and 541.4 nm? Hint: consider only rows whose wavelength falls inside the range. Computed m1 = 1.183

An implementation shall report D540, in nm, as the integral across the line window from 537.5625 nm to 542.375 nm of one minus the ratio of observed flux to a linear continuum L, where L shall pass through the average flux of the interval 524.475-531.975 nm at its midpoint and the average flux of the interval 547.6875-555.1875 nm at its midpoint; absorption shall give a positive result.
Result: -0.19 nm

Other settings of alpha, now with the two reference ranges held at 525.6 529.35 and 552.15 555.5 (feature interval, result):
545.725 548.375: 0.09 mag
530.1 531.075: -0.15 mag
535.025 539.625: -0.08 mag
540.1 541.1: 0.06 mag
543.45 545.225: 0.01 mag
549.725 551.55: 0.05 mag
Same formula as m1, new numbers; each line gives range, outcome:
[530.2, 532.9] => 1.023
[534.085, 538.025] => 1.256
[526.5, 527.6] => 0.8273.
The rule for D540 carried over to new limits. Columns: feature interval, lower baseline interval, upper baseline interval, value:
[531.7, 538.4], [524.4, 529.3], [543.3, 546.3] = -0.35 nm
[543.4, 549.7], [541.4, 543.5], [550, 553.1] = 0.21 nm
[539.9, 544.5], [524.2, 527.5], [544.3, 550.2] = -0.33 nm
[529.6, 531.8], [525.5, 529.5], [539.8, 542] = -0.18 nm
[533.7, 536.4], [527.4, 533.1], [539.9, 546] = -0.10 nm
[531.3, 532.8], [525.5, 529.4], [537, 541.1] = 0.05 nm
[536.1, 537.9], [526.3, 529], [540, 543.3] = -0.09 nm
